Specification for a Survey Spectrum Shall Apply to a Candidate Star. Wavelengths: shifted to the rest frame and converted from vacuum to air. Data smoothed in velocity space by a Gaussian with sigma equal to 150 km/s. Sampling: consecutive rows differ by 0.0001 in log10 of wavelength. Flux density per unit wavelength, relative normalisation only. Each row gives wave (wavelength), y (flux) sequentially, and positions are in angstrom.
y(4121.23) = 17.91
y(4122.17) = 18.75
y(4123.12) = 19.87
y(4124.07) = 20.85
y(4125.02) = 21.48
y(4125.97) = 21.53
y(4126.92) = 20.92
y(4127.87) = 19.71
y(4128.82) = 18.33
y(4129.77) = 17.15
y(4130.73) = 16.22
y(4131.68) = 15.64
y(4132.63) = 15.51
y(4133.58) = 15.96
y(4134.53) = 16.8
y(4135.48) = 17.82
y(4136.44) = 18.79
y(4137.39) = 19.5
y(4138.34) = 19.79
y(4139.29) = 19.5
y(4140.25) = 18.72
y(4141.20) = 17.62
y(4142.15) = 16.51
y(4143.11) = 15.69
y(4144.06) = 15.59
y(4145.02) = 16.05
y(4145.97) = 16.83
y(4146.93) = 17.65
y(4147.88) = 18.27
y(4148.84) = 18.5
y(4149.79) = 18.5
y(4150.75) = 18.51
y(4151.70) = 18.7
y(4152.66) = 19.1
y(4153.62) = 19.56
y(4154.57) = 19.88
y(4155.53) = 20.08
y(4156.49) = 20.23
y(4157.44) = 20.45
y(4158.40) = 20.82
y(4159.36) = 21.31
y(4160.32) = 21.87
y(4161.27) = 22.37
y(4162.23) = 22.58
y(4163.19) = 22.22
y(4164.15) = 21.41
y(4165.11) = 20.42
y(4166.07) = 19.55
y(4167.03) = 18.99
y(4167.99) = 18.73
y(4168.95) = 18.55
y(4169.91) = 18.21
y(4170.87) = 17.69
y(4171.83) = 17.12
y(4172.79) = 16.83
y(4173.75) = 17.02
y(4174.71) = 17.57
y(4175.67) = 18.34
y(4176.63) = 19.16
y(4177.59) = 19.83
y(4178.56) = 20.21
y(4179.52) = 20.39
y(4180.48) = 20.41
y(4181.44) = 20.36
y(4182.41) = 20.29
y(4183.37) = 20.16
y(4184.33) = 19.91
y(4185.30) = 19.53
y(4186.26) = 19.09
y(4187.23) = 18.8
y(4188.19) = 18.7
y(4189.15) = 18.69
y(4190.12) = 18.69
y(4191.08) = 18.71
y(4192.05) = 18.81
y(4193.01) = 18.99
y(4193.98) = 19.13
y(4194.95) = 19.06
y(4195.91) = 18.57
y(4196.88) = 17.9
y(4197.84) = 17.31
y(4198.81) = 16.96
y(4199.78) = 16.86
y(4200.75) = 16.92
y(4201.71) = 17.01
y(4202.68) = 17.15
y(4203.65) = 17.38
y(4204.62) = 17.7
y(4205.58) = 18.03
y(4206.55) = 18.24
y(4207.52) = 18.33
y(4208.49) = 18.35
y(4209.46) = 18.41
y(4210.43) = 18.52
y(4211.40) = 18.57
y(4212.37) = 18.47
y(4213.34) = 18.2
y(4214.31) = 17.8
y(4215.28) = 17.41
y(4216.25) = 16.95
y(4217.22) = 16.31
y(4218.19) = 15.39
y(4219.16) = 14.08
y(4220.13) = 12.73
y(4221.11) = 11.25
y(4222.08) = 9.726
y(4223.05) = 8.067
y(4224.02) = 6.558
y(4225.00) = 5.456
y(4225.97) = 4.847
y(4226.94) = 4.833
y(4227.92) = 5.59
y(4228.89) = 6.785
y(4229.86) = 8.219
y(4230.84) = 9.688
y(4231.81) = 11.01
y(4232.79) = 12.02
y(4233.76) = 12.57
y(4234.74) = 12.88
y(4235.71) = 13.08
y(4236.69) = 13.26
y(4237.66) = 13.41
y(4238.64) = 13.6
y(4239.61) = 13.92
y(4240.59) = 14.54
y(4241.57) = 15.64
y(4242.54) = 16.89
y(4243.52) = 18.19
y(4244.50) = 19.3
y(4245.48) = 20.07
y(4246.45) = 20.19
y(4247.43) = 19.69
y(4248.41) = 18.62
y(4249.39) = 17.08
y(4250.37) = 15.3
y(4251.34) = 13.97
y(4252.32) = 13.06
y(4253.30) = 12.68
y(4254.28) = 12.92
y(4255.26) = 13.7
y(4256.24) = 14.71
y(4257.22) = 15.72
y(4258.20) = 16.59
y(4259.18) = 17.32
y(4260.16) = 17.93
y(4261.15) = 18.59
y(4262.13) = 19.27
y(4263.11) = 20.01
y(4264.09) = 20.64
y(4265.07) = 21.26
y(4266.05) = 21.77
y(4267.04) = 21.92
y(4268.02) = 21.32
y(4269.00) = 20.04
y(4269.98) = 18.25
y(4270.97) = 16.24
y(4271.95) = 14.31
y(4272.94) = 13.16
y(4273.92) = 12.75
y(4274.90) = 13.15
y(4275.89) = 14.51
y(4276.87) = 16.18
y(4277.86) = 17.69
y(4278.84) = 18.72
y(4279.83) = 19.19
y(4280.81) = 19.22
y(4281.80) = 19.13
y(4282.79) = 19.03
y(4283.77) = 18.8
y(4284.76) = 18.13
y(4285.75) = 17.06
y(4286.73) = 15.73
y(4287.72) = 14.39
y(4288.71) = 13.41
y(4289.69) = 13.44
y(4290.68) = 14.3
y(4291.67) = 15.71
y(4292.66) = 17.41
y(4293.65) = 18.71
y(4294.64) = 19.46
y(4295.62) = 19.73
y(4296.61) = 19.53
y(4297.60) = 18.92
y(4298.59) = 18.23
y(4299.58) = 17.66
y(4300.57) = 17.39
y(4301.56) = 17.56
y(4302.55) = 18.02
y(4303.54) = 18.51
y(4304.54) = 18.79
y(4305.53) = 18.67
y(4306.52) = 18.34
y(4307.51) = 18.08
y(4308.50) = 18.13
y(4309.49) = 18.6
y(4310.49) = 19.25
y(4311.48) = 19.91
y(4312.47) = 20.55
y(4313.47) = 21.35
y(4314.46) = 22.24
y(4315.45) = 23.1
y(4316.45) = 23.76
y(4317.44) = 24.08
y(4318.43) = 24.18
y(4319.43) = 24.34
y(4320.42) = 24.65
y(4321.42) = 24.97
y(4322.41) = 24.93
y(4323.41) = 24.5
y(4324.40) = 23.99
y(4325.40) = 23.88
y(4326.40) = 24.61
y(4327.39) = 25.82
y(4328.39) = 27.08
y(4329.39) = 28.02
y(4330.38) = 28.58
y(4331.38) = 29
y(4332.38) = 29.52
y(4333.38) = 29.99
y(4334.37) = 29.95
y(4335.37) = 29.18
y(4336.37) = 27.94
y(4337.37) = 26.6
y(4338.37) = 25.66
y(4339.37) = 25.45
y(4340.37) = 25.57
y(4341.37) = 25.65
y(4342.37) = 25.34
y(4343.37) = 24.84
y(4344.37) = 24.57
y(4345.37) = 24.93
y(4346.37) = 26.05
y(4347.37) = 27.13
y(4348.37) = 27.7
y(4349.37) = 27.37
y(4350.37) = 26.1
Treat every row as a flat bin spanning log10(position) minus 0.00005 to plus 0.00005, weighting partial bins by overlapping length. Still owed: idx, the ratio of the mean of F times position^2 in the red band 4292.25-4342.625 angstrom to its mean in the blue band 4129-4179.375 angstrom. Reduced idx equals 1.3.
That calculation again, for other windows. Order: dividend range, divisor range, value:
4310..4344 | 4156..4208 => 1.42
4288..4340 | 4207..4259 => 1.63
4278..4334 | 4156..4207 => 1.15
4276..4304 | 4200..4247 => 1.27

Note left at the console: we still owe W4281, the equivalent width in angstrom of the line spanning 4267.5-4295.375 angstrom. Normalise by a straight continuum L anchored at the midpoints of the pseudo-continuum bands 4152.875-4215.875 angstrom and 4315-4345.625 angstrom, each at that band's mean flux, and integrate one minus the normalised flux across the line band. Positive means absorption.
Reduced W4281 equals 8.1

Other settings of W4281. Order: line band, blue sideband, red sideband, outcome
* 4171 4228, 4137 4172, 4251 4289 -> 5.1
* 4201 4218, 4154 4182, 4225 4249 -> -2.1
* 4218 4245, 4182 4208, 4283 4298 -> 9.6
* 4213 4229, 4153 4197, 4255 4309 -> 6.3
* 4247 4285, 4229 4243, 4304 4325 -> -2.6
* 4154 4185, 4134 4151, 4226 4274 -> -4.7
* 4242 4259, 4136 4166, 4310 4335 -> 4.6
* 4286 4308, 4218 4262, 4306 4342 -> 3.8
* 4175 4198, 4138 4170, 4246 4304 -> -0.7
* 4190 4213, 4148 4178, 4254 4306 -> 0.9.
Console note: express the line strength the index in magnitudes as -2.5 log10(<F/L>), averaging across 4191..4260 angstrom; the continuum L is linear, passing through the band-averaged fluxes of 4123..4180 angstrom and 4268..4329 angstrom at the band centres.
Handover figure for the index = 0.259 mag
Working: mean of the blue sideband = 18.9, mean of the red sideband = 19.2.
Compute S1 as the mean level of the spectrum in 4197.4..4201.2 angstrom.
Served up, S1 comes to 17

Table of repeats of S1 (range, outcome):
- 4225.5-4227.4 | 4.85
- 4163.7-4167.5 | 20.1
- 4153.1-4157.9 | 20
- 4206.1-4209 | 18.3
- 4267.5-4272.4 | 18.1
